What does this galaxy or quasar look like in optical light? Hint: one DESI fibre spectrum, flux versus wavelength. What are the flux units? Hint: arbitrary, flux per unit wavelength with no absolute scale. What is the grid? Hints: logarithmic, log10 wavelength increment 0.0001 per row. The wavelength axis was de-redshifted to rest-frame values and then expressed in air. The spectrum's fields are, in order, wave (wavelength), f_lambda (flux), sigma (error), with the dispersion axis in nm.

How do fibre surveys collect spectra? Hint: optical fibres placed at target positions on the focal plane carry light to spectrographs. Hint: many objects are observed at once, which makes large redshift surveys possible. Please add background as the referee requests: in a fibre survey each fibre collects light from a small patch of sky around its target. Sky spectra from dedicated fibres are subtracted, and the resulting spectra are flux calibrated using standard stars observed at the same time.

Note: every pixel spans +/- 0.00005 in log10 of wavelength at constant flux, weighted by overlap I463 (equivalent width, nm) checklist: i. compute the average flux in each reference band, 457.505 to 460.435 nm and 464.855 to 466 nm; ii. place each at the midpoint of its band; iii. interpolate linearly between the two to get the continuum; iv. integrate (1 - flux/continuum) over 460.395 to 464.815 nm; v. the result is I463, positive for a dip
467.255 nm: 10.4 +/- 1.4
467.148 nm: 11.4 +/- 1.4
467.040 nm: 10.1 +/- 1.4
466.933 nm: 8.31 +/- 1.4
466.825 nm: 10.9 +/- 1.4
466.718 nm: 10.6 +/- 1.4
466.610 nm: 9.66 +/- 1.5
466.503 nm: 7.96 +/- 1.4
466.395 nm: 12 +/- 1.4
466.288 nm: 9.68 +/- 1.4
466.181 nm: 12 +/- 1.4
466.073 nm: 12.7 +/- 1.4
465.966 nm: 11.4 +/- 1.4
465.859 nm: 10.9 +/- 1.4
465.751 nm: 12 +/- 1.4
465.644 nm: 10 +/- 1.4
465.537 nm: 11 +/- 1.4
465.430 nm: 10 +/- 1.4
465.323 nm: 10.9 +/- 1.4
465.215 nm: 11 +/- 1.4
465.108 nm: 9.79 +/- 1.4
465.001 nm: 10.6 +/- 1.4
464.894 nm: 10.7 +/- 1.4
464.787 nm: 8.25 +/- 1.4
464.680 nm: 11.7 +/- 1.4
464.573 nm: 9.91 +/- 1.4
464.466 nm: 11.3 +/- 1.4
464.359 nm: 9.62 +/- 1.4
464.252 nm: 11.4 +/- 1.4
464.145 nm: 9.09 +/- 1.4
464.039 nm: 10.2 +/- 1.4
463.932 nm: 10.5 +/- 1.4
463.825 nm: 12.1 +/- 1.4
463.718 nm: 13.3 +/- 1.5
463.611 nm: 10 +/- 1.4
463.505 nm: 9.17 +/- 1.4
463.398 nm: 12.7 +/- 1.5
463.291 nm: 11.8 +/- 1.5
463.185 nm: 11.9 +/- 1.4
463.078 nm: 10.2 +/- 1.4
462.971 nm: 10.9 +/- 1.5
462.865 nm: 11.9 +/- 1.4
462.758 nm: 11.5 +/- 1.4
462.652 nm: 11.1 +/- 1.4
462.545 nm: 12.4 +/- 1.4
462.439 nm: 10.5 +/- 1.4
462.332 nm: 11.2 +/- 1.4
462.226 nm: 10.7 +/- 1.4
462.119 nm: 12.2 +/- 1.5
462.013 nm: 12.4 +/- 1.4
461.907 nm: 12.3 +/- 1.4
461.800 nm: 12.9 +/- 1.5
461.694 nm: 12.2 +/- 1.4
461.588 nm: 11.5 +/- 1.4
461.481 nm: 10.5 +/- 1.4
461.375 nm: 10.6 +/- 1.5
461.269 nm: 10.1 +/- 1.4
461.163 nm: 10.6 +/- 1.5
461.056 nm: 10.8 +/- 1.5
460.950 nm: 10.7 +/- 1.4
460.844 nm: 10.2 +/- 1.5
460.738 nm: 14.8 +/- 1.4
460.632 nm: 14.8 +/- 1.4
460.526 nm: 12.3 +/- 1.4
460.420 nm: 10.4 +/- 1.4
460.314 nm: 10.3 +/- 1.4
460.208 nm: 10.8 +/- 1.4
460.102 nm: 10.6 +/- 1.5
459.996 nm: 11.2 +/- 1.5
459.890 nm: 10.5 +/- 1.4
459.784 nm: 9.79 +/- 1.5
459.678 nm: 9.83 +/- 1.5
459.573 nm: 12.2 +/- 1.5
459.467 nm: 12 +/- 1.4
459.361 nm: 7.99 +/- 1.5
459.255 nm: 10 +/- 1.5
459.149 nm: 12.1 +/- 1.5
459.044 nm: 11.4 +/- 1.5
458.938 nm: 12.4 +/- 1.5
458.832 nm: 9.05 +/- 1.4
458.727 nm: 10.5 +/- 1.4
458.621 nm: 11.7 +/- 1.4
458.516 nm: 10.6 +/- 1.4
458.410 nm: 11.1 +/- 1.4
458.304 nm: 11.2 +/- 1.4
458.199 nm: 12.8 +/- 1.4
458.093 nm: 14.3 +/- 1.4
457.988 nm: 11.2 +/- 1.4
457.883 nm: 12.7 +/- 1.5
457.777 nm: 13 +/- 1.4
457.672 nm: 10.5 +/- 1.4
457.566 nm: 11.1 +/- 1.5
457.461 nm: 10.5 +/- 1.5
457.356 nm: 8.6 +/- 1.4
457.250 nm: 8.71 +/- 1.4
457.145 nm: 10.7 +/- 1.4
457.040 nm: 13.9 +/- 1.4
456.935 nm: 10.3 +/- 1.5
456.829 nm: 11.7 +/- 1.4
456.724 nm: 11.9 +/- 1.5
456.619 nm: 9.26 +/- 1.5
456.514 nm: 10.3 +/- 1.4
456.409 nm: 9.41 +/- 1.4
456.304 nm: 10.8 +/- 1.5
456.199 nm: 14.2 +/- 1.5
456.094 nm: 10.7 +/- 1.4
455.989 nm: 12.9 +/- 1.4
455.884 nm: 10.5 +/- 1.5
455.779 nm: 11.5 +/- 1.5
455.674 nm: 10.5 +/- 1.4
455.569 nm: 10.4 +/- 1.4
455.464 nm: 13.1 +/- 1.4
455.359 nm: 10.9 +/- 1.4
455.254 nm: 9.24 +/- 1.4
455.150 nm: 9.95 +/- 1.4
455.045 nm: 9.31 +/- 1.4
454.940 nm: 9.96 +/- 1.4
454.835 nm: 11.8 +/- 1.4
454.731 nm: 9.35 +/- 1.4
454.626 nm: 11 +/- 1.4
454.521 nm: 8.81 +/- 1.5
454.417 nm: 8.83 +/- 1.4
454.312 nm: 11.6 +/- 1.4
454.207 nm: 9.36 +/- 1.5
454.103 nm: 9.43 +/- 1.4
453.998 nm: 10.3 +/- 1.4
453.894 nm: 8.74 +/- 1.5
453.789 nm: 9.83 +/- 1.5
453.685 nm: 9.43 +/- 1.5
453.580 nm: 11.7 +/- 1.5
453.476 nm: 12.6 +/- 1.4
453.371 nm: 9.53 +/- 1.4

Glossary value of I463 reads -0.15 nm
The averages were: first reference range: 11.1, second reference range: 10.7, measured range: 11.3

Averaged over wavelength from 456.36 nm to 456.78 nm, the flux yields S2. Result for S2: 10.3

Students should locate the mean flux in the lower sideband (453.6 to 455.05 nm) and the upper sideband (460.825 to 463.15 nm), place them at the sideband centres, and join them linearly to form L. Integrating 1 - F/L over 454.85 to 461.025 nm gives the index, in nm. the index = -0.33 nm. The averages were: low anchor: 9.89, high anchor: 11.3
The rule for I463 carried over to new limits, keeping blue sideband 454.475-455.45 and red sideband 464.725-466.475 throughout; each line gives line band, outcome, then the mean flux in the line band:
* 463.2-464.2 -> -0.03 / 11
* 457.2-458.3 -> -0.11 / 11.3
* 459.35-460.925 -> -0.12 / 11.3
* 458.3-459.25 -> -0.06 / 11.1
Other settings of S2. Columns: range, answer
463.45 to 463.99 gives 11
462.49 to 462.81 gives 11.7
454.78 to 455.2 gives 10.2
